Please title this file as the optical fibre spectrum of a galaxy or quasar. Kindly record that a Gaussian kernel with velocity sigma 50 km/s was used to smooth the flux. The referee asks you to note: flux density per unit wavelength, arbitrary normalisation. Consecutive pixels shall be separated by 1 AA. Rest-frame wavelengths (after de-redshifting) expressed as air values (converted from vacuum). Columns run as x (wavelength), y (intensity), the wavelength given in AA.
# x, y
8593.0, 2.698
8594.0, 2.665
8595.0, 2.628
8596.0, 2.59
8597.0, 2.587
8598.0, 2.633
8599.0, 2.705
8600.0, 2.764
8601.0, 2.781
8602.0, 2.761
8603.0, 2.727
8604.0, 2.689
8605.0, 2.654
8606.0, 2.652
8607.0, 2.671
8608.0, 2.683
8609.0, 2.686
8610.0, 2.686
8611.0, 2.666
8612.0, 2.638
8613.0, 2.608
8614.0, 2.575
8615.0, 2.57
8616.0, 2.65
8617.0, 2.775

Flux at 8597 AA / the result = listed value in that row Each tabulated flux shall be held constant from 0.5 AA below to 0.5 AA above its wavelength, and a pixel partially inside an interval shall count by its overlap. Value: 2.587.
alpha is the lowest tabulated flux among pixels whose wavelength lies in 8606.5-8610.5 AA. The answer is 2.671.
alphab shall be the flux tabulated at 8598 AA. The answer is 2.633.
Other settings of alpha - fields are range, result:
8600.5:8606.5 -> 2.652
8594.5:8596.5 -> 2.59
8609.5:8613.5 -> 2.608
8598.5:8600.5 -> 2.705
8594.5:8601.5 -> 2.587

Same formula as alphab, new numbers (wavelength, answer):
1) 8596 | 2.59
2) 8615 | 2.57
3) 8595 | 2.628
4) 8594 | 2.665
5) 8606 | 2.652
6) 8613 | 2.608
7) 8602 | 2.761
